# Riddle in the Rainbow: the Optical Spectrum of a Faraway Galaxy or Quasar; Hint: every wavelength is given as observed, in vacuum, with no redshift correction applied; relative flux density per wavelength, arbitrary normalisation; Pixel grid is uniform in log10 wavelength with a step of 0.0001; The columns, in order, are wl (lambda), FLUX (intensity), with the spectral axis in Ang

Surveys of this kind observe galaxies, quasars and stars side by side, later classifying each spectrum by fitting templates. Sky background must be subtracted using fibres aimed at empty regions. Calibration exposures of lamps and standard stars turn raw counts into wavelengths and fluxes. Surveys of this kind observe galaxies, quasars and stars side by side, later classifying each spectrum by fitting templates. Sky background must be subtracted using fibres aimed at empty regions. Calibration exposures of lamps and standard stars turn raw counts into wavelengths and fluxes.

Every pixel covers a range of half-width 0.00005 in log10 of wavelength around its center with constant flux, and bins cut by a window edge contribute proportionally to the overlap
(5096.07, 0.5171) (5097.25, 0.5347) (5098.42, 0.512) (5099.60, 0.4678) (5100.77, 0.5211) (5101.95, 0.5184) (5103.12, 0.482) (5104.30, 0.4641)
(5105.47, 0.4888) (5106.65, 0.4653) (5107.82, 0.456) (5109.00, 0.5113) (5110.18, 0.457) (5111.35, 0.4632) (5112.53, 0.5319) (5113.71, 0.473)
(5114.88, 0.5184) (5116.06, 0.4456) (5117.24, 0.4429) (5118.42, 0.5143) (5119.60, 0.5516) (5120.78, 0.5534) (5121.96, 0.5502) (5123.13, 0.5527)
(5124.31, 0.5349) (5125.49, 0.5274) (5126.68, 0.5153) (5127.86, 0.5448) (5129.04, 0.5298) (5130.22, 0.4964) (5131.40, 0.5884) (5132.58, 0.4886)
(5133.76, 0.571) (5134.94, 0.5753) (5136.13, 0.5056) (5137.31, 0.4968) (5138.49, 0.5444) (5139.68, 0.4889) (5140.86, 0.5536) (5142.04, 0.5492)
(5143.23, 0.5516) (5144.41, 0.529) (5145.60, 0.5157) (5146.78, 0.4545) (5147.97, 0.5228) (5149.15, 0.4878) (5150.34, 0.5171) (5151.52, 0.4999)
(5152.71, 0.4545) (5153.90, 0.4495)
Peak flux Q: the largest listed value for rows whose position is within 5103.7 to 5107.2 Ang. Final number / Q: 0.4888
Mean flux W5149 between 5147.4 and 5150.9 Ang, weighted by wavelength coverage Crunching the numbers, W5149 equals 0.509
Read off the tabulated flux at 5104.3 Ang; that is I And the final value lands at 0.4641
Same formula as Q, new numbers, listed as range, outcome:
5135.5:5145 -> 0.5536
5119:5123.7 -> 0.5534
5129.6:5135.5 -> 0.5884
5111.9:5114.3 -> 0.5319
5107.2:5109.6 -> 0.5113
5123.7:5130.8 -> 0.5448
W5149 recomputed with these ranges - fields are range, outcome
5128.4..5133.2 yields 0.527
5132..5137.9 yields 0.528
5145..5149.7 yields 0.495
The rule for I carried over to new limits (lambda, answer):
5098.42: 0.512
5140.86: 0.5536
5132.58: 0.4886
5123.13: 0.5527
